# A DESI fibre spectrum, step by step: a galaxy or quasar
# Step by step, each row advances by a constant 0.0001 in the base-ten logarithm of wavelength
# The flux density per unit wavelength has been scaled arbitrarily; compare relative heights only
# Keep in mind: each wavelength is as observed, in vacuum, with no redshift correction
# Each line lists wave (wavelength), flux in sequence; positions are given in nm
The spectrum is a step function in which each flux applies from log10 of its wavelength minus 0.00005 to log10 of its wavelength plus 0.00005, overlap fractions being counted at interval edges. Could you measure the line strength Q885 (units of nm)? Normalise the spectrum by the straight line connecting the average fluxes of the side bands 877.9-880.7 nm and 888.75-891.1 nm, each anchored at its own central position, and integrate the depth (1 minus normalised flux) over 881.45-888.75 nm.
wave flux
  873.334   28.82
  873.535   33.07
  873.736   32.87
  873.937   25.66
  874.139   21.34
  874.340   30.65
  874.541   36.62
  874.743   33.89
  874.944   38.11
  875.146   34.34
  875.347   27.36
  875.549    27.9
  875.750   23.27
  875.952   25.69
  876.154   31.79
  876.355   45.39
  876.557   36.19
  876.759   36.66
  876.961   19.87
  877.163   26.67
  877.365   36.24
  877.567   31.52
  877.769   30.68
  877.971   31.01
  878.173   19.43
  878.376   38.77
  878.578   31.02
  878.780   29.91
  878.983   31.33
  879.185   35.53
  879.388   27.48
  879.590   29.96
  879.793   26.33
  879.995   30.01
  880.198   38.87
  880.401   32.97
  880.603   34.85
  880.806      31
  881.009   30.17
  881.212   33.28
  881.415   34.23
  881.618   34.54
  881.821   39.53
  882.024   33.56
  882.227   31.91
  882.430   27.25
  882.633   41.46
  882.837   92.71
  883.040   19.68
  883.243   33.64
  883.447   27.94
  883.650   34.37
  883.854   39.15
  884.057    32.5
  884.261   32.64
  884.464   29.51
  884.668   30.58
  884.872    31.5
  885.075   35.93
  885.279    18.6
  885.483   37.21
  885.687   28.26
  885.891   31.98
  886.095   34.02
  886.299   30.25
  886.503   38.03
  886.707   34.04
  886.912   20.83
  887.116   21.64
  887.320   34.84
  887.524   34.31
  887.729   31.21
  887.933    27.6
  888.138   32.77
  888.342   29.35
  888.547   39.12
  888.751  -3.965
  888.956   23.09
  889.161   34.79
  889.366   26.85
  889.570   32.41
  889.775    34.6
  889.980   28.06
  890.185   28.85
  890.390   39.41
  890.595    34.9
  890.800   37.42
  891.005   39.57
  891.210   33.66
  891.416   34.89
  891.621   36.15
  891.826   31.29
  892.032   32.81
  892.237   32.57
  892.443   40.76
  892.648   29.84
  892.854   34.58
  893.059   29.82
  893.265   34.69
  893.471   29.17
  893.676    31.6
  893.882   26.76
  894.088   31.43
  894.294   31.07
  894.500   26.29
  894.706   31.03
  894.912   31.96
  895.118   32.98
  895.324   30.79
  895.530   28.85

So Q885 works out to -0.43 nm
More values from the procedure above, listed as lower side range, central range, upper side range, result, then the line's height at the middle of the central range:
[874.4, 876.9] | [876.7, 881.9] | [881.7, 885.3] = 0.39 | 34.1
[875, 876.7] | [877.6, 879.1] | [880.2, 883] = 0.18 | 34.4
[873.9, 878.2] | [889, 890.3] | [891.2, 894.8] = 0.05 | 31.8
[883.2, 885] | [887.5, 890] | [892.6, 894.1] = 0.27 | 31.7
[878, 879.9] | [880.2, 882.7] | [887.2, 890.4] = -0.34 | 29.8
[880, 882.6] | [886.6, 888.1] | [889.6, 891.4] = 0.21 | 34.2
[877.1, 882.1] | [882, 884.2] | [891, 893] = -0.34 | 32.6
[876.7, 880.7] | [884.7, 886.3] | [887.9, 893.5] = 0.02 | 31.3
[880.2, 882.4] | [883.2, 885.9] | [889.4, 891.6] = 0.17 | 33.8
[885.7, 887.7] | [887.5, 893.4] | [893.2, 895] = -0.21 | 30.7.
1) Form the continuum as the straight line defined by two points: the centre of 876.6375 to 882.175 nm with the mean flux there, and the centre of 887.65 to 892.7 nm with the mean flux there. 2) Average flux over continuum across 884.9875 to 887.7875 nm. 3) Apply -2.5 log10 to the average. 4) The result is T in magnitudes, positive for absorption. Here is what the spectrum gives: 0.03 mag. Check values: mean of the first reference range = 31.7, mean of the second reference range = 31.5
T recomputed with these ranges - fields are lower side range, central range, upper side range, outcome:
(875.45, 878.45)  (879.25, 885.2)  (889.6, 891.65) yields -0.07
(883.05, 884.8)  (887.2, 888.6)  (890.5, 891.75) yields 0.06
